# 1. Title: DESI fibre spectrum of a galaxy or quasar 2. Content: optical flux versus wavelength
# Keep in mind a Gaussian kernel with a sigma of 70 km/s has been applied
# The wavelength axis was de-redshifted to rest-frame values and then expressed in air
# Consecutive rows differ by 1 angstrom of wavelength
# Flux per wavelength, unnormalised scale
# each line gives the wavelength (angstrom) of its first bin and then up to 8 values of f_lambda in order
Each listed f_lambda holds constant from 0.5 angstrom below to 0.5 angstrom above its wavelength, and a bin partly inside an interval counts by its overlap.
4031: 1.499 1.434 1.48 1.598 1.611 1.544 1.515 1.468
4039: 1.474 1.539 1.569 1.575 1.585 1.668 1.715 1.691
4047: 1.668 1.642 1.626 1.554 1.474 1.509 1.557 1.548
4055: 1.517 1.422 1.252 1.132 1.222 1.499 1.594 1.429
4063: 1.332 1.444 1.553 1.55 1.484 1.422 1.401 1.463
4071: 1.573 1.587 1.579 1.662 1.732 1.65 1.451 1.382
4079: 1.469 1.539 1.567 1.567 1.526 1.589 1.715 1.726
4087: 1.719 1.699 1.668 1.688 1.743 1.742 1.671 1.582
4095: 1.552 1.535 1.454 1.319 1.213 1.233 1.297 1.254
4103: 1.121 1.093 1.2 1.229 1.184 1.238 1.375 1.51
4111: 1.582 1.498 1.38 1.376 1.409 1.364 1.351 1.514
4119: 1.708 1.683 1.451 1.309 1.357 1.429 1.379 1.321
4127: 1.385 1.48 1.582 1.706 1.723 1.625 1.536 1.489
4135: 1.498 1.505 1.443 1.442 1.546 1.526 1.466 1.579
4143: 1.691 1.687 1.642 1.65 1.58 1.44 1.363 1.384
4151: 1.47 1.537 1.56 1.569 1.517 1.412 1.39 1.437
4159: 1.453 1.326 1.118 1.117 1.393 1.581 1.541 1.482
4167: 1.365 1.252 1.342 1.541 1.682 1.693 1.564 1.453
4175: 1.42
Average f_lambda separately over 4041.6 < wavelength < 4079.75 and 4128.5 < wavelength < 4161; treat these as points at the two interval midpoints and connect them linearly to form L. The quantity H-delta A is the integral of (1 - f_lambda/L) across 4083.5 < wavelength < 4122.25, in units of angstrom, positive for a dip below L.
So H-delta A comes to 1.4 angstrom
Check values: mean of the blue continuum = 1.52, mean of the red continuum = 1.52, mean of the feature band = 1.46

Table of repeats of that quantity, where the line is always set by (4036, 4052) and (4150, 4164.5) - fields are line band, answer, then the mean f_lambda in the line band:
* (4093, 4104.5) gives 1.2 angstrom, 1.35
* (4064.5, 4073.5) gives 0.2 angstrom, 1.51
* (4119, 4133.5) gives -0.4 angstrom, 1.5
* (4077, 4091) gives -0.7 angstrom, 1.6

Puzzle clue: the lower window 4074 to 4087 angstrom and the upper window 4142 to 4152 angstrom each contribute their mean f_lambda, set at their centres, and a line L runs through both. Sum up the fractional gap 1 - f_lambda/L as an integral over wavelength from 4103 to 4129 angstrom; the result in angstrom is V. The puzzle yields 2.9 angstrom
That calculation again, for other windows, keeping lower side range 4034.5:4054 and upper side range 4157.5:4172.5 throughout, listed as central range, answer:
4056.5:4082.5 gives 1.0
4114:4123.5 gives 0.2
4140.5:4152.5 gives -0.8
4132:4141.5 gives -0.3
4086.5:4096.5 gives -0.9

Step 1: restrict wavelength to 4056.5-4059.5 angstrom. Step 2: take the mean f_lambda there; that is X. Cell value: 1.2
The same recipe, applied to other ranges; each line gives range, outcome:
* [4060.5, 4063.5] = 1.45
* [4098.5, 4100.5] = 1.22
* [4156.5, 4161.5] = 1.34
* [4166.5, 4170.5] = 1.38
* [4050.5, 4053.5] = 1.51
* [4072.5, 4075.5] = 1.66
